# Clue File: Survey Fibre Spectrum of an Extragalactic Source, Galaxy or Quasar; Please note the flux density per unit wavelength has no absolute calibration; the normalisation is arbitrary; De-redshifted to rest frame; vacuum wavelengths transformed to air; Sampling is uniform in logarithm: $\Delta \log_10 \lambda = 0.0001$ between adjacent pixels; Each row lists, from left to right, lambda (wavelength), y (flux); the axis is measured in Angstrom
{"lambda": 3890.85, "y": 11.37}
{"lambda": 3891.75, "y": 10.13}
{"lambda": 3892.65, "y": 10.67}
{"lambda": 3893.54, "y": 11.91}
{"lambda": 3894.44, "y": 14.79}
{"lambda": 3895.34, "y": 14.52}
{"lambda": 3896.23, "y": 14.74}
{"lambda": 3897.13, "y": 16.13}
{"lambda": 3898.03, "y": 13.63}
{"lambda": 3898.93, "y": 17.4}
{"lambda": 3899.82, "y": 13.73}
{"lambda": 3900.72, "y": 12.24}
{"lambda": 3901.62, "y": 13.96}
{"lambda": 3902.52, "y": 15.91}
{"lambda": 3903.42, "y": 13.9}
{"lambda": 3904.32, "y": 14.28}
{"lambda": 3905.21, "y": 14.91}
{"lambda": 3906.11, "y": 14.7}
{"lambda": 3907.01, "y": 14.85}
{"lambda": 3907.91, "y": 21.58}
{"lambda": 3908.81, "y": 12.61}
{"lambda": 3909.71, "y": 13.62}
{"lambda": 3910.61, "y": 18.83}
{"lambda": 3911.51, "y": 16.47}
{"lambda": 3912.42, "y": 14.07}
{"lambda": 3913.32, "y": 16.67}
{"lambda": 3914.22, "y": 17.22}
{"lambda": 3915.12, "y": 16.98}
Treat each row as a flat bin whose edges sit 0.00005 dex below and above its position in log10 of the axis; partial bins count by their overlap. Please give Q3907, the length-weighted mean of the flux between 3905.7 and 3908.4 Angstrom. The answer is 17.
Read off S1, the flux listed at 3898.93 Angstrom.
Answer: 17.4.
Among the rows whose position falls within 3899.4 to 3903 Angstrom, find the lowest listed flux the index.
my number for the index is 12.24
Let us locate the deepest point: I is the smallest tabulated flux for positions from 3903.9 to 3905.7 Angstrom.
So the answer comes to 14.28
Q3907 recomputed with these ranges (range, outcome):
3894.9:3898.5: 14.8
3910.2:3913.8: 16.5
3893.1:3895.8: 13.8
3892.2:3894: 11.3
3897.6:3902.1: 14.2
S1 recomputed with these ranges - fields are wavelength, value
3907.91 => 21.58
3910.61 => 18.83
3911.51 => 16.47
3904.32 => 14.28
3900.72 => 12.24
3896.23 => 14.74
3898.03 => 13.63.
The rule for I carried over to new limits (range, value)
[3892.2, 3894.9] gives 10.67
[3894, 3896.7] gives 14.52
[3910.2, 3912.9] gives 14.07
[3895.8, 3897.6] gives 14.74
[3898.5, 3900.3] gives 13.73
